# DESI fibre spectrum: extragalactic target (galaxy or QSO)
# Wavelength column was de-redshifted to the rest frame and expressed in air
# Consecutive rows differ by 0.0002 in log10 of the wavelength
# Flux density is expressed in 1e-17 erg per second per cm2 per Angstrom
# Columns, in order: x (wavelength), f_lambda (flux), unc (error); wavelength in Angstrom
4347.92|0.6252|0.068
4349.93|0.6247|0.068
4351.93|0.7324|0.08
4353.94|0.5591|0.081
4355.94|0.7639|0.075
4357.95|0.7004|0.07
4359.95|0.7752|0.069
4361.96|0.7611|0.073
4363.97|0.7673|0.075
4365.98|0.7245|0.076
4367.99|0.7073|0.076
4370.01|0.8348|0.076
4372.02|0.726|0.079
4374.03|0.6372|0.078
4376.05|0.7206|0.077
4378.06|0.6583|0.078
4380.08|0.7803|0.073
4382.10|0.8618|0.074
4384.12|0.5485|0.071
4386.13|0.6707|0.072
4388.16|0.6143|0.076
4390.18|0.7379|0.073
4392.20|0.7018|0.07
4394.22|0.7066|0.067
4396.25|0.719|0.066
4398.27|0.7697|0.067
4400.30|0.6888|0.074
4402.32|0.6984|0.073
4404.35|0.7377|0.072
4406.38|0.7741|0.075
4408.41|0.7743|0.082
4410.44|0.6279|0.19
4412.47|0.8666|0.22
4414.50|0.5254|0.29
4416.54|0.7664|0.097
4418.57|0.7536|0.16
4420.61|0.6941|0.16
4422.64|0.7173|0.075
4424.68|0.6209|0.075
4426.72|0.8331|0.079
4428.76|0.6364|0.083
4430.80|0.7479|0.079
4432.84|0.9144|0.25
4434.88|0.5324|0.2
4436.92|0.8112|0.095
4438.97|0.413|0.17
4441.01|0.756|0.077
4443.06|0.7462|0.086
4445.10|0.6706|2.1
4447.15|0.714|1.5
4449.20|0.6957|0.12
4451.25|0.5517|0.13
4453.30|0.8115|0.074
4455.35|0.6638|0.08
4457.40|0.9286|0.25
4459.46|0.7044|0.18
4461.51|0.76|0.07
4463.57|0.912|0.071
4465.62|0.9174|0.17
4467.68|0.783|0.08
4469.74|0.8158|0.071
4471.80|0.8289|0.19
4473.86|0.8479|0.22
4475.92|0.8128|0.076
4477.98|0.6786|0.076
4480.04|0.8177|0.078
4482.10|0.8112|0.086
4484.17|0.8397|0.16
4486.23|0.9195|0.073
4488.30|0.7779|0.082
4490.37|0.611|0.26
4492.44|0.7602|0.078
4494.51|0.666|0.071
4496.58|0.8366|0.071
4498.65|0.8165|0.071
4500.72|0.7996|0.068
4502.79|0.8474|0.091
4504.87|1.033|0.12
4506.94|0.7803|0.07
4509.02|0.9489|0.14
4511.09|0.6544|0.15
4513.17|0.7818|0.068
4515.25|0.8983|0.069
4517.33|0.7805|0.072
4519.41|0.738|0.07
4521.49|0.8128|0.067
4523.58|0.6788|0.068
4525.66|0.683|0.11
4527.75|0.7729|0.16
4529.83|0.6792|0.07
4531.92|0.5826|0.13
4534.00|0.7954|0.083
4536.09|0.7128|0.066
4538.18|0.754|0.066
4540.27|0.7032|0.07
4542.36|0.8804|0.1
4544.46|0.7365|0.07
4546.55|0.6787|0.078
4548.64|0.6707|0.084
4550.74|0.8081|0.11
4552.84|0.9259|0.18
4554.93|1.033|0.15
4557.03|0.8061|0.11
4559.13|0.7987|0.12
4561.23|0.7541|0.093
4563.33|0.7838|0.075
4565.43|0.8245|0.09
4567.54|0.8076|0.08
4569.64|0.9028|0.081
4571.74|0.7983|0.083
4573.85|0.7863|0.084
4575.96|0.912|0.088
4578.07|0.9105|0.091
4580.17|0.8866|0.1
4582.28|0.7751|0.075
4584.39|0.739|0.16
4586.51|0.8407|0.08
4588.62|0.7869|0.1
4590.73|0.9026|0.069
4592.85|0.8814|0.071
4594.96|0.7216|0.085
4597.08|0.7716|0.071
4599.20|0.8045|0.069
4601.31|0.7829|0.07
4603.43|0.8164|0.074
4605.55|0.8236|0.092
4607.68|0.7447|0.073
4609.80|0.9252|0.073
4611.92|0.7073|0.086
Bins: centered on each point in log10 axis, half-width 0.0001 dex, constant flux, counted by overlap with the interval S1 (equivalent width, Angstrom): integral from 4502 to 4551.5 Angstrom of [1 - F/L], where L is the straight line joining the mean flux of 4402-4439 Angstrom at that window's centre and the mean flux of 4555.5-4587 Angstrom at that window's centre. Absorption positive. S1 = 1.6 Angstrom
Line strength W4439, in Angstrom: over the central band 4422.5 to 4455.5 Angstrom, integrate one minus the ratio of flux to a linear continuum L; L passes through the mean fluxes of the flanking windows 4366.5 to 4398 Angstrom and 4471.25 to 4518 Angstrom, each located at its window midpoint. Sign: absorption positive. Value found 2.7 Angstrom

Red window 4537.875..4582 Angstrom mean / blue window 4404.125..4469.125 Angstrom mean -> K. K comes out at 1.12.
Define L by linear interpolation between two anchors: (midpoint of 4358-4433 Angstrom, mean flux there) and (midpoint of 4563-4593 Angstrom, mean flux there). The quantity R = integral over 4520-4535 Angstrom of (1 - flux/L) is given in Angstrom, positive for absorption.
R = 1.7 Angstrom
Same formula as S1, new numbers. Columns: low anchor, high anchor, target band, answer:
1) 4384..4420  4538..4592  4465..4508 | -2.5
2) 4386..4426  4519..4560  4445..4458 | 0.2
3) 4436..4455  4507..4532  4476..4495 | -1.2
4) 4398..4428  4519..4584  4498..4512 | -1.4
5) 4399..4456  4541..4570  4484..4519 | -1.8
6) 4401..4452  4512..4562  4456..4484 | -3.3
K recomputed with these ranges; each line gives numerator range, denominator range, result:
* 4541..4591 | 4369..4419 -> 1.15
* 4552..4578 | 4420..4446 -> 1.21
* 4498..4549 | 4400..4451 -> 1.09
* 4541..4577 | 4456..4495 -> 1.02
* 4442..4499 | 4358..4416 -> 1.08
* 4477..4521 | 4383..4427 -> 1.14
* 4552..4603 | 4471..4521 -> 1.03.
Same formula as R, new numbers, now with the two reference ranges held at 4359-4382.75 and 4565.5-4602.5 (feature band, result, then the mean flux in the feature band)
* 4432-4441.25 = 1.13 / 0.675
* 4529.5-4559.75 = 1.37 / 0.773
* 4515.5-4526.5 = 0.68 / 0.751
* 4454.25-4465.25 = -0.34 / 0.801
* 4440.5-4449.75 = 0.68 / 0.715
